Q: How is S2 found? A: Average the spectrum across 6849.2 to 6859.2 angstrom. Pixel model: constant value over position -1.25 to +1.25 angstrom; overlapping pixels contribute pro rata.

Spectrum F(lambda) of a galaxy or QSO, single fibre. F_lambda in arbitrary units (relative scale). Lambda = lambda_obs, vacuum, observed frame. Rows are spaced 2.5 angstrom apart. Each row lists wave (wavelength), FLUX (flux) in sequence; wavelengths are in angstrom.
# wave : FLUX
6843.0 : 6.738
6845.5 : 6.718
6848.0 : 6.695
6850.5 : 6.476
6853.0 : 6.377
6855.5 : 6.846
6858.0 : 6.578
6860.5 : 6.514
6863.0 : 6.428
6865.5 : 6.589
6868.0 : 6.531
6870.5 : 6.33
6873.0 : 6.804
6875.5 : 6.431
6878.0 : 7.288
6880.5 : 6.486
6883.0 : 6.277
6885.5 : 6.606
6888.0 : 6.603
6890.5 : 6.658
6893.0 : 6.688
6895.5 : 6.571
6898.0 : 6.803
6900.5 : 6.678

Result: 6.57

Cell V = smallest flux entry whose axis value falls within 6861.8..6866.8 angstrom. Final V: 6.428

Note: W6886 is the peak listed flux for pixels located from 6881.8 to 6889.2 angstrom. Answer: 6.606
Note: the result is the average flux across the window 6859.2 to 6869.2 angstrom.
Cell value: 6.52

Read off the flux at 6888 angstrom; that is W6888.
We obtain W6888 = 6.603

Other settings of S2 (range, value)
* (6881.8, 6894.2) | 6.57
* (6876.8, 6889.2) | 6.65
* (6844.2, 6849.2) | 6.71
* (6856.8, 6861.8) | 6.54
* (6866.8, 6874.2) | 6.55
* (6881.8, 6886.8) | 6.44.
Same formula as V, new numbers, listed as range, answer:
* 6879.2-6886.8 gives 6.277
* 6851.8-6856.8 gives 6.377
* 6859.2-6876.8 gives 6.33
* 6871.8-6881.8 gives 6.431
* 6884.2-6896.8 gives 6.571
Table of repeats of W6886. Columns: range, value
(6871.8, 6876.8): 6.804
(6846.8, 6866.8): 6.846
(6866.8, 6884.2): 7.288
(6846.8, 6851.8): 6.695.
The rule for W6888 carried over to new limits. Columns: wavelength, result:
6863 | 6.428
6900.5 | 6.678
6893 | 6.688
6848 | 6.695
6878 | 7.288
